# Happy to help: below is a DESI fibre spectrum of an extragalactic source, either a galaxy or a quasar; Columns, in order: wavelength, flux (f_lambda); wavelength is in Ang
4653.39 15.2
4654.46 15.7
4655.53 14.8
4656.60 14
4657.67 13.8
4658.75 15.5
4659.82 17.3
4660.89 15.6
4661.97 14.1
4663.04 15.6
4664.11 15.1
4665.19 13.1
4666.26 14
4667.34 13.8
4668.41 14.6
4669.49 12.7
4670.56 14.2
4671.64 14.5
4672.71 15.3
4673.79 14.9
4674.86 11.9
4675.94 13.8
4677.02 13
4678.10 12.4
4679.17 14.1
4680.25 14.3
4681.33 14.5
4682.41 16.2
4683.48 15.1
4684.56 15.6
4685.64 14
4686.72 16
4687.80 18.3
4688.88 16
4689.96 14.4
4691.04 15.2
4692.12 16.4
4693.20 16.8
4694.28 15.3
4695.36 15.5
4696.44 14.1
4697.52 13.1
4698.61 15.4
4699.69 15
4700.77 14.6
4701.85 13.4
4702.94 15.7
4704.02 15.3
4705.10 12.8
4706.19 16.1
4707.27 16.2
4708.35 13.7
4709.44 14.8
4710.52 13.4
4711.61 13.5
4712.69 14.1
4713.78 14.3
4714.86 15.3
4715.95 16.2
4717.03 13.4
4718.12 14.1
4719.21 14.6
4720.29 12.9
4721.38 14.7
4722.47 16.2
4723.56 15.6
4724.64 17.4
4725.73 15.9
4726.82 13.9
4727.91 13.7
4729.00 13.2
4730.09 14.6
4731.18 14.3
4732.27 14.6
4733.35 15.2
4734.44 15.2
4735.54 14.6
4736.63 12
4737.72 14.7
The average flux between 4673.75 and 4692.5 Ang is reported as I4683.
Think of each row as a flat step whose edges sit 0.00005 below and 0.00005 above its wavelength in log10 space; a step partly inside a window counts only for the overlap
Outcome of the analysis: 14.8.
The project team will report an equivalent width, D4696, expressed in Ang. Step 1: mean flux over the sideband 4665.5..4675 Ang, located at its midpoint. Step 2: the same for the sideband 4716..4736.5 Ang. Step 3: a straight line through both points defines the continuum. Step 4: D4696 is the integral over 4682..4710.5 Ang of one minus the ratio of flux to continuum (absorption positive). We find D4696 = -1.6 Ang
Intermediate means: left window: 14.1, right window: 14.7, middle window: 15.2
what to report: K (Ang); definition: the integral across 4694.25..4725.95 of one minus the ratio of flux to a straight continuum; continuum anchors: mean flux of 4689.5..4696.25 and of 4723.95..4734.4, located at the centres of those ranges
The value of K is 0.9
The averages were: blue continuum 15.5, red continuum 14.8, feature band 14.7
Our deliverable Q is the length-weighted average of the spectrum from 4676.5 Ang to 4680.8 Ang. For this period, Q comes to 13.5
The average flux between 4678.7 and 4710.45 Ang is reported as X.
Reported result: 15.1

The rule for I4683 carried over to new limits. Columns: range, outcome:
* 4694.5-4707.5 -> 14.7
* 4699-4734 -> 14.7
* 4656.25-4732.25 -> 14.7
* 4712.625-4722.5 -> 14.5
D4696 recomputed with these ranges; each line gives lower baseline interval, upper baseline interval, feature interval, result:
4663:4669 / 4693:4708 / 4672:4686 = 0.2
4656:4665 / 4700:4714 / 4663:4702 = 0.3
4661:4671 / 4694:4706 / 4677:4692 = -0.7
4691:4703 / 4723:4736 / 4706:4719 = 0.3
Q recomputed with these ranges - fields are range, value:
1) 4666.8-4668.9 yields 14.2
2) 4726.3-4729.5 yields 13.6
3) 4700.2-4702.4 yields 14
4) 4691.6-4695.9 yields 16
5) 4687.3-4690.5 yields 16.2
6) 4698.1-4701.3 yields 15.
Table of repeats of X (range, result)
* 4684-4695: 15.8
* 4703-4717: 14.6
